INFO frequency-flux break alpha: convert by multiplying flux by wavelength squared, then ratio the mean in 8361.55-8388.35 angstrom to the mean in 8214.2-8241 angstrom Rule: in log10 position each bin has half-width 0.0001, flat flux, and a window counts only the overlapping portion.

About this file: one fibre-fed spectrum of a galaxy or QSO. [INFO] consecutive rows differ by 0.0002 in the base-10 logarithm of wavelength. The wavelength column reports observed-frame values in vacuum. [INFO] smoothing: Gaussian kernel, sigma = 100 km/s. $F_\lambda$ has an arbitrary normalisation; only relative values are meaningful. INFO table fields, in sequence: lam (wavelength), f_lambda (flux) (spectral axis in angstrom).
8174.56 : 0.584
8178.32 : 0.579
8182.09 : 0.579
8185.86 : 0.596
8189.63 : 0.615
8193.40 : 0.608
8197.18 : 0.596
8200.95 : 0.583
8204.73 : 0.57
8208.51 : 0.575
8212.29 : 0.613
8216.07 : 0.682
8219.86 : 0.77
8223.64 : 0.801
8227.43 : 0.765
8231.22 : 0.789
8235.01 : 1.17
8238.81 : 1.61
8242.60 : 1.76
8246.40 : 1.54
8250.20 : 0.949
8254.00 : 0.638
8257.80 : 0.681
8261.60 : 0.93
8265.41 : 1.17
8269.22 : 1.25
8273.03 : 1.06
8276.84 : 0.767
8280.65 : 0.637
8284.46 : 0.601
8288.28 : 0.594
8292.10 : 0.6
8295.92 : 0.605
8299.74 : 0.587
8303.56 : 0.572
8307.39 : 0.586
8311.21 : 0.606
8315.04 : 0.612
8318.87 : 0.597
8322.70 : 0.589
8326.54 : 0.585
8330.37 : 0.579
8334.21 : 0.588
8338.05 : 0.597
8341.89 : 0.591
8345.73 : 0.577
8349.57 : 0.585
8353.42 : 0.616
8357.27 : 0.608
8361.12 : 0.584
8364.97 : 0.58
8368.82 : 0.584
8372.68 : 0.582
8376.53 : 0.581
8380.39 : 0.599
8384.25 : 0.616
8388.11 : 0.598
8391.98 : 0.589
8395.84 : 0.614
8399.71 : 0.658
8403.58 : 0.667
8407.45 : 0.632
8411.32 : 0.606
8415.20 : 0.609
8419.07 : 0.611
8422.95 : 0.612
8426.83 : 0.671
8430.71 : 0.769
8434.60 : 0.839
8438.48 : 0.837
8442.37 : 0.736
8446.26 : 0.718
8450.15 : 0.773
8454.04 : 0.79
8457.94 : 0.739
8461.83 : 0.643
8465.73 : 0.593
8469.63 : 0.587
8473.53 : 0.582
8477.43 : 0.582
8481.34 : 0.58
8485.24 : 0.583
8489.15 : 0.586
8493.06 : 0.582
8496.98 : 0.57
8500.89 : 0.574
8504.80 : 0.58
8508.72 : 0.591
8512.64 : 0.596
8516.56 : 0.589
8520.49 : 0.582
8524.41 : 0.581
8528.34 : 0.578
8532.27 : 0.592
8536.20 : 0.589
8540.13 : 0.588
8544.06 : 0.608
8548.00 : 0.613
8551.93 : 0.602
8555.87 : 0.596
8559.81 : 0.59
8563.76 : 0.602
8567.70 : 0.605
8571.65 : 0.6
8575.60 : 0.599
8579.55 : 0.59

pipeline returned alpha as 0.64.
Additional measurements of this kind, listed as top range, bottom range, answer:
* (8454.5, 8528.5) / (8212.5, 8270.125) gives 0.62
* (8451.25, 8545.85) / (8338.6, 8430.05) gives 1.02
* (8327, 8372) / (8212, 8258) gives 0.60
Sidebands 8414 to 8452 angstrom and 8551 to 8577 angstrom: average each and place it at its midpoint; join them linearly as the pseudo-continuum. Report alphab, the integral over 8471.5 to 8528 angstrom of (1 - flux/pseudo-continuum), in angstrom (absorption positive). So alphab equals 6.4 angstrom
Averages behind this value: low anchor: 0.72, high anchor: 0.599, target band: 0.583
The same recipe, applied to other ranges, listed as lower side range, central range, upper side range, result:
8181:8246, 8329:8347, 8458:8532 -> 3.35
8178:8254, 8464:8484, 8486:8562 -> 1.42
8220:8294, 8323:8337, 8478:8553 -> 4.40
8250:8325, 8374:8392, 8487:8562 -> 1.97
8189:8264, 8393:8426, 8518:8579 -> 4.00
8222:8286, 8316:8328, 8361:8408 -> 3.11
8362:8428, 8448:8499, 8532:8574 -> -2.10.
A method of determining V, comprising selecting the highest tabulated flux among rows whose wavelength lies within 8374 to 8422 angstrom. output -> 0.667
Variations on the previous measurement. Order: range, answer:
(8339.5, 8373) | 0.616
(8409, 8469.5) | 0.839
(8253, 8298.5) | 1.25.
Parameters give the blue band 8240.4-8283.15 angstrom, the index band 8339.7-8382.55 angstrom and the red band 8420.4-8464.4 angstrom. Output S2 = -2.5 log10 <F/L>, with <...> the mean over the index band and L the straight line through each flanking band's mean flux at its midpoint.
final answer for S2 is 0.42 mag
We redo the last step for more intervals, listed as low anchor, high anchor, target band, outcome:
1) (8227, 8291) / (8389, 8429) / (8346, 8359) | 0.27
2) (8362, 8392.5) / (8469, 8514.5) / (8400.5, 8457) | -0.20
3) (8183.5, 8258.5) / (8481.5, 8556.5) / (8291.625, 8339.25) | 0.28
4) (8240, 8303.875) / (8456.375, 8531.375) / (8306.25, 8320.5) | 0.36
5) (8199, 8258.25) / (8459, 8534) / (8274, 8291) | 0.26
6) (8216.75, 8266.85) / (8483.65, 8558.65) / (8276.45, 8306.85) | 0.48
